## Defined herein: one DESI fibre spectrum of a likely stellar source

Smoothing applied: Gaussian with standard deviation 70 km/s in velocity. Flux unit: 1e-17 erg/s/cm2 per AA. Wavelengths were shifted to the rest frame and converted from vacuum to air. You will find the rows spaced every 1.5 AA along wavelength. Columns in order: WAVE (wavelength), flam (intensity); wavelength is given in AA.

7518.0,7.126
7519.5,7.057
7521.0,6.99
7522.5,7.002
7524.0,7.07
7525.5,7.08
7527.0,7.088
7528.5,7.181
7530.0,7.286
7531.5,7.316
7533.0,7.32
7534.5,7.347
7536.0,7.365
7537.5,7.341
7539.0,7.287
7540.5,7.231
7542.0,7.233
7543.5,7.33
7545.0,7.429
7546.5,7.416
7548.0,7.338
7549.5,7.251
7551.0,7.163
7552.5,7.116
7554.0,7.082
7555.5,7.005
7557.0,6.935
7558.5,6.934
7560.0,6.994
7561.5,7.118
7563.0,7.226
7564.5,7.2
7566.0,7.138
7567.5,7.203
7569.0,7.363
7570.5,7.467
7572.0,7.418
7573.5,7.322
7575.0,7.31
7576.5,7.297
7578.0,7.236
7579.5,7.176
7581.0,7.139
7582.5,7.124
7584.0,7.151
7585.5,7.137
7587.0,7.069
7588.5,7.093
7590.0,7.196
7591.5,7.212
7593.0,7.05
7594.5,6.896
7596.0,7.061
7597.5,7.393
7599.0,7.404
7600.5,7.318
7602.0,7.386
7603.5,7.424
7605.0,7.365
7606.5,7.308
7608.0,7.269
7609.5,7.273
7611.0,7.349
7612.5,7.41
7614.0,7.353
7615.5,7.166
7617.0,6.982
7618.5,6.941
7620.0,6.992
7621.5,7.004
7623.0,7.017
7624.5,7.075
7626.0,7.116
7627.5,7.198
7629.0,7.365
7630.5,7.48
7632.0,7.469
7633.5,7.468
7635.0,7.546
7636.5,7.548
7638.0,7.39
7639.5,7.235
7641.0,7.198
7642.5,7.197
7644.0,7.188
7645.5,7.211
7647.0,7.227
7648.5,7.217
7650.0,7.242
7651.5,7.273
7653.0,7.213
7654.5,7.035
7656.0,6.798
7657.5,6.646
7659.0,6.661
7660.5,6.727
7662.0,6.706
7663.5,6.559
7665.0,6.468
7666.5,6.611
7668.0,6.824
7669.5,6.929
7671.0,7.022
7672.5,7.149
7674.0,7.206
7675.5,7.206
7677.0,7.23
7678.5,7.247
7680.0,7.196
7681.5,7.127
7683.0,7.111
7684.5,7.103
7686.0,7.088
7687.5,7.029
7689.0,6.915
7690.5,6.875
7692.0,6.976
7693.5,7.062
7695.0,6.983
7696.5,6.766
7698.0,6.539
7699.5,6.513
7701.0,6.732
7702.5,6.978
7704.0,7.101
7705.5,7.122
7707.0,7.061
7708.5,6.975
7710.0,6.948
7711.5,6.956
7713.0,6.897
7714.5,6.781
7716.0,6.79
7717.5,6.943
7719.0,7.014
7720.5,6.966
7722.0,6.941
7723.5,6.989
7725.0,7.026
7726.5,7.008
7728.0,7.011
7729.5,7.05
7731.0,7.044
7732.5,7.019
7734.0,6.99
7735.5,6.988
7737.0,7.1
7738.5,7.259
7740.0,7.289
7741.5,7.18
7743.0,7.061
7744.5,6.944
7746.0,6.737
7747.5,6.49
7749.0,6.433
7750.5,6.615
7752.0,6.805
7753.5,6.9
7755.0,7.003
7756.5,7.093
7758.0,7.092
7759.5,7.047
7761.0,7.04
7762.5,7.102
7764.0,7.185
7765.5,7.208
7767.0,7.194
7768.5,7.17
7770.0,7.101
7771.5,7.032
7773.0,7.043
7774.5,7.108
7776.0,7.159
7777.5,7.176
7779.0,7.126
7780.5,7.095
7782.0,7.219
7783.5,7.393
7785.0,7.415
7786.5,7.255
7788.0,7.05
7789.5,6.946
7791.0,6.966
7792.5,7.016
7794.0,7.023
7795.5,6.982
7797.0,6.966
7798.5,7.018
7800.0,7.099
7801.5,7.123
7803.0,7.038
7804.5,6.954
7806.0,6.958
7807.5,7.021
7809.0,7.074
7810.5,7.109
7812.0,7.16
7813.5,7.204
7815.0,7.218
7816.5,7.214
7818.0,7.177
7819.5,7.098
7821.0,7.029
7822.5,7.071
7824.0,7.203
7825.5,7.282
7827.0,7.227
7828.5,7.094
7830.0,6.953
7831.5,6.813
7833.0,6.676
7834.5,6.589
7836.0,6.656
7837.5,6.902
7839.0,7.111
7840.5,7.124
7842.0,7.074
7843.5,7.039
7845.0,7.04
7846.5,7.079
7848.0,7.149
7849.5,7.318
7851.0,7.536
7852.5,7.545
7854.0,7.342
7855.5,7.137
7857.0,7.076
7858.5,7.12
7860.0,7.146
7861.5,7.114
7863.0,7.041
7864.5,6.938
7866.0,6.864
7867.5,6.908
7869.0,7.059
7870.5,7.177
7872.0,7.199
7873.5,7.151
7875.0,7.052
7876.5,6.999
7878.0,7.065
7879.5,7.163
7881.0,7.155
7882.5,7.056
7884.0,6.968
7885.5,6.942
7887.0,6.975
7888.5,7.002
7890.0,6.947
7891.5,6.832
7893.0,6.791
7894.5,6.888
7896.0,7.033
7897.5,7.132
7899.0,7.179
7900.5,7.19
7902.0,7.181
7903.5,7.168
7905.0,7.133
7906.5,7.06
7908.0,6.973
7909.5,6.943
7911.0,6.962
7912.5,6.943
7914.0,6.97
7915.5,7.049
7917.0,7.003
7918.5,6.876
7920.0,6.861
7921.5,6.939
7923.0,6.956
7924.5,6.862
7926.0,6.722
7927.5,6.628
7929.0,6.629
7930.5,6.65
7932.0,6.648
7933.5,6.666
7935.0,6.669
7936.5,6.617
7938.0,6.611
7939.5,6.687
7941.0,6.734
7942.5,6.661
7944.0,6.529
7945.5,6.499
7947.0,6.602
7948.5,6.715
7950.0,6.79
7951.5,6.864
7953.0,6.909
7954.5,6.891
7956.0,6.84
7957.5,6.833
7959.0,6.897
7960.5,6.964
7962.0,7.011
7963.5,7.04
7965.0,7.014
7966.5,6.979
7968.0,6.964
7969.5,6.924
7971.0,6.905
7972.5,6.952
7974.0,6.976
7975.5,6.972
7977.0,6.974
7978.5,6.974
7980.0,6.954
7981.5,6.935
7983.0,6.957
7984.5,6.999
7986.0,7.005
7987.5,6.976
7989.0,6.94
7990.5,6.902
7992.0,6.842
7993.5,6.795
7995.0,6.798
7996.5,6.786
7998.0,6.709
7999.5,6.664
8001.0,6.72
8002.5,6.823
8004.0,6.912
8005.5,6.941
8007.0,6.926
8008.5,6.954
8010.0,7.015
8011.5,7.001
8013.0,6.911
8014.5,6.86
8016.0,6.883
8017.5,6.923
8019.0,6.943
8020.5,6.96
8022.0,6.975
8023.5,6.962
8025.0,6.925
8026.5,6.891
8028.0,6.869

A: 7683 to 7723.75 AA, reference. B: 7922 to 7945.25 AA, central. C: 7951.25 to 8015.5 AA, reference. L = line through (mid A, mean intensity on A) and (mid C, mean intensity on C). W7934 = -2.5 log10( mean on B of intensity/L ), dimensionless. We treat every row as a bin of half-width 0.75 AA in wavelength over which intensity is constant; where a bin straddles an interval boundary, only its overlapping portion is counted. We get 0.04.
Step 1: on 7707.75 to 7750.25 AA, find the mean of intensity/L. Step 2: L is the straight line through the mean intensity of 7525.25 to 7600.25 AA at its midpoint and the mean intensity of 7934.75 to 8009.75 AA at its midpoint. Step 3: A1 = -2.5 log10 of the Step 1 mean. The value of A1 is 0.017 mag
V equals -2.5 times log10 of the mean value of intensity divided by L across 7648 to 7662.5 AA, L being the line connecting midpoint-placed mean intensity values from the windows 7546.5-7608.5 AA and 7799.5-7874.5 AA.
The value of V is 0.03 mag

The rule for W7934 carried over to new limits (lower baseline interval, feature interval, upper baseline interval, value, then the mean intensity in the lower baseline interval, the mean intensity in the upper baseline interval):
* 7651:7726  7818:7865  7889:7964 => -0.030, 6.94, 6.86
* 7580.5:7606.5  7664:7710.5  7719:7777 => 0.018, 7.2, 7.01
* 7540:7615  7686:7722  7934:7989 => 0.029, 7.23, 6.86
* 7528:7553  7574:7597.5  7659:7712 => 0.005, 7.29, 6.94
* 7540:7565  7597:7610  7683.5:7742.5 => -0.036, 7.18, 6.98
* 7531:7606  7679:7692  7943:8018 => 0.011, 7.23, 6.88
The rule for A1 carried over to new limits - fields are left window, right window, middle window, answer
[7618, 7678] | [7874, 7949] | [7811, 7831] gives -0.028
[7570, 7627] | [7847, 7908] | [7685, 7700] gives 0.044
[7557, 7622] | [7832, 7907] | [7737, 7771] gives 0.018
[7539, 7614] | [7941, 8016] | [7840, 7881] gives -0.023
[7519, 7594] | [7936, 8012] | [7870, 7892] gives -0.017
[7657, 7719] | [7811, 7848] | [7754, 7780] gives -0.018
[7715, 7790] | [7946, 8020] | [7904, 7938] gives 0.014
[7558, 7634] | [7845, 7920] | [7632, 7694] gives 0.017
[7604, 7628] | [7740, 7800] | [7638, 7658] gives 0.001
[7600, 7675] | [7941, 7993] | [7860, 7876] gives -0.015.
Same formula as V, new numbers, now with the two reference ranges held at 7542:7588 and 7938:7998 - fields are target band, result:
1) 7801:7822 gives -0.016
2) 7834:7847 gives 0.002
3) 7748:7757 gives 0.040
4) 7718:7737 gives 0.009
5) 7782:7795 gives -0.018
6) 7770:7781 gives -0.012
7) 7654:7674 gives 0.051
